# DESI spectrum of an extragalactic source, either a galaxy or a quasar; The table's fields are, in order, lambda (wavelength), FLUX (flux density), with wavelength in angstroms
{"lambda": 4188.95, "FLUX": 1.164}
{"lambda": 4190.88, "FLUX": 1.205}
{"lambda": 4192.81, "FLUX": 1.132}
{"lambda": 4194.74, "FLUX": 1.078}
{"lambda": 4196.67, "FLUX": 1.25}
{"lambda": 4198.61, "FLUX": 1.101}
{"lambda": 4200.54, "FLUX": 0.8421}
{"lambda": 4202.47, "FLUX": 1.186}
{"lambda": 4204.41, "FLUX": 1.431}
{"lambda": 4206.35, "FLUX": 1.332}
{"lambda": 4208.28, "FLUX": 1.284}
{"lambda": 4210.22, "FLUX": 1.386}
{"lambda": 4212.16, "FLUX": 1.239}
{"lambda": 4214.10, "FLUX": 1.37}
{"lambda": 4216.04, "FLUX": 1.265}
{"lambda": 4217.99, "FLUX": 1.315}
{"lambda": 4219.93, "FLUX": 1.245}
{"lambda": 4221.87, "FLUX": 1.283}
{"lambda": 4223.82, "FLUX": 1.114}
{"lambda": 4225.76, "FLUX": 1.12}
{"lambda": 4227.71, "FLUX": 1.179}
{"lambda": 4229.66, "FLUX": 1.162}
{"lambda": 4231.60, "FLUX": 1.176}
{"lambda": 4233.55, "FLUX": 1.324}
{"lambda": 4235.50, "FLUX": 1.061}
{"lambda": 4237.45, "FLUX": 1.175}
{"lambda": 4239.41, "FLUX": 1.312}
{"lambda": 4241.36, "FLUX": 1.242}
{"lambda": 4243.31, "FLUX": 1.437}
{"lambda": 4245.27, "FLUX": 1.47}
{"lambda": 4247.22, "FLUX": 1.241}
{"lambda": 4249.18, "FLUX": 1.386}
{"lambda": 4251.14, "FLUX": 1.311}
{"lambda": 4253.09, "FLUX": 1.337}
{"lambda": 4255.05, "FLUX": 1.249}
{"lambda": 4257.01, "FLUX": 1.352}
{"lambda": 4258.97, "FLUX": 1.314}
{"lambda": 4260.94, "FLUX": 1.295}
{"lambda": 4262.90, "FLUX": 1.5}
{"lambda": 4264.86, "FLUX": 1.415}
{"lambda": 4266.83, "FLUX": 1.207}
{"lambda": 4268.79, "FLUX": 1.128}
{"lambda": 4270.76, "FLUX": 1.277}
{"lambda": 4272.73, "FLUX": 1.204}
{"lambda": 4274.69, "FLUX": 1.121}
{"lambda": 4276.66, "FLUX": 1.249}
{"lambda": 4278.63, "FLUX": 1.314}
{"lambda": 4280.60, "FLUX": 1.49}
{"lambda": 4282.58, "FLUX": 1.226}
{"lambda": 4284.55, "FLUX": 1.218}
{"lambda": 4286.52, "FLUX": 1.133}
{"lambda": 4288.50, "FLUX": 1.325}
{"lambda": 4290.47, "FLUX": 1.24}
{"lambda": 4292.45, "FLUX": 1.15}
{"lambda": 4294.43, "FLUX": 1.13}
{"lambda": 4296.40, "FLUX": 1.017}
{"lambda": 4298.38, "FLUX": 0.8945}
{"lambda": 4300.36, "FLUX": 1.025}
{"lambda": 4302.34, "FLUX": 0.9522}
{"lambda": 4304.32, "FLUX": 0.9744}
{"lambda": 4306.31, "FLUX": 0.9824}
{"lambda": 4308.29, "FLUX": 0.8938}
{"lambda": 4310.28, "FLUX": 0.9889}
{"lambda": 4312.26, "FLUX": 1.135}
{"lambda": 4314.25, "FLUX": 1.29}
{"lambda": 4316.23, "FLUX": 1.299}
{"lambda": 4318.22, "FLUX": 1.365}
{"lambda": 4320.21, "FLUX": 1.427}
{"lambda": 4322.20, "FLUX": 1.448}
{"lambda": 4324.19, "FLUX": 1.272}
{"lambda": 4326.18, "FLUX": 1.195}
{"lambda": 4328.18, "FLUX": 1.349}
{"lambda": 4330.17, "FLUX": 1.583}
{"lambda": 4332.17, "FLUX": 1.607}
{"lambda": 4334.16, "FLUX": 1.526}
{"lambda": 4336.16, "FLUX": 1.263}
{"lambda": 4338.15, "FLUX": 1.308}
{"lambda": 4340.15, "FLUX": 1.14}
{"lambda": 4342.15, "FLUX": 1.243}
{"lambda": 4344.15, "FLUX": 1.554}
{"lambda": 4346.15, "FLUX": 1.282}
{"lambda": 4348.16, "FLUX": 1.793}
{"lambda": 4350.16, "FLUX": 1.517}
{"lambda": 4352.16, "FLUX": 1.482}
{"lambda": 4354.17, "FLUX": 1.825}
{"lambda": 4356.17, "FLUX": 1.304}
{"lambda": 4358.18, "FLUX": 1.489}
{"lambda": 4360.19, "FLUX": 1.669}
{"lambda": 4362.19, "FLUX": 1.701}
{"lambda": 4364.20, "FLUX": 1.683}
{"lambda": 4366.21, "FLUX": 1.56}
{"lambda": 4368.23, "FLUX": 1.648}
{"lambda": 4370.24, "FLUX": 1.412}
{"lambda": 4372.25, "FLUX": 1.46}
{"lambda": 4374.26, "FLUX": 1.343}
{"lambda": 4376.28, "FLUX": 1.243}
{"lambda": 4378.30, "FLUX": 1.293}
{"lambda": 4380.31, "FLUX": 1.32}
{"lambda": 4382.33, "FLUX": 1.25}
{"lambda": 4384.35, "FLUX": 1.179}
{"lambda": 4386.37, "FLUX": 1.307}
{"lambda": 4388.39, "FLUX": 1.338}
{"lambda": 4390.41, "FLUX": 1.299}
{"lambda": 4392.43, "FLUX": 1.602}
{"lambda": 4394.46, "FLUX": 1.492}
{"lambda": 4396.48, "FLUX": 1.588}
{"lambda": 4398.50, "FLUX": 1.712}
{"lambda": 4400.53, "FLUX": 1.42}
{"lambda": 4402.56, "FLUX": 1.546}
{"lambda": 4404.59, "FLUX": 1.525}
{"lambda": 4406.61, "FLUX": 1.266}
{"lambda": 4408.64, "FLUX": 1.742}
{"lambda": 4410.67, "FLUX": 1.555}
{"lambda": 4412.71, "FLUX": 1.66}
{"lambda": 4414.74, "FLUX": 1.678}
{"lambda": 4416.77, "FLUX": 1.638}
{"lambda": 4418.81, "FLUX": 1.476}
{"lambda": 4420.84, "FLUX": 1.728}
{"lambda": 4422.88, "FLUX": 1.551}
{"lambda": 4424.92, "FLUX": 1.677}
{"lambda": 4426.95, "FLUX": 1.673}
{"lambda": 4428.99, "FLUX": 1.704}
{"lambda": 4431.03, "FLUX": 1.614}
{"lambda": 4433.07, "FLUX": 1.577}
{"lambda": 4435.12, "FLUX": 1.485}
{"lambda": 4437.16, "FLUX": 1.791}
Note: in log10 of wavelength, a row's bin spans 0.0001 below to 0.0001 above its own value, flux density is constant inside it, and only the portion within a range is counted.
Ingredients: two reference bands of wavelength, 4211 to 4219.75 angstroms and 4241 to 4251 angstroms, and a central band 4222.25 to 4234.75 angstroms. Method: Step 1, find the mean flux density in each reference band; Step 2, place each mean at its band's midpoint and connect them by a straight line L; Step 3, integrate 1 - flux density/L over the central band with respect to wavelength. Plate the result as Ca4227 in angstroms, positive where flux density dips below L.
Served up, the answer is 1.3 angstroms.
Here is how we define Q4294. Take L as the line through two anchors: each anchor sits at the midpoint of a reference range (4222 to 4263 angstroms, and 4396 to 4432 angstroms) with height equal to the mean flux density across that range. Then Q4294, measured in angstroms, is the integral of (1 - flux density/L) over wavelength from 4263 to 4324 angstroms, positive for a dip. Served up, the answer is 7.9 angstroms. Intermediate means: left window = 1.27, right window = 1.6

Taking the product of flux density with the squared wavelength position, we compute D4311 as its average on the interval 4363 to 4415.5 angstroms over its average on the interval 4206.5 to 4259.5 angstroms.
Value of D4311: 1.2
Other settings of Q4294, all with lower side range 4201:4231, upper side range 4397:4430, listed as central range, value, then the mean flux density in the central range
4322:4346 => 1.5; 1.37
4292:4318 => 6.4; 1.06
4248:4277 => 0.9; 1.29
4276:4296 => 1.9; 1.24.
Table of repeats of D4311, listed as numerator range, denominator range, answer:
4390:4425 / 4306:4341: 1.26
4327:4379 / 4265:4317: 1.32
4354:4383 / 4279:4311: 1.38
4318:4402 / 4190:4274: 1.22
